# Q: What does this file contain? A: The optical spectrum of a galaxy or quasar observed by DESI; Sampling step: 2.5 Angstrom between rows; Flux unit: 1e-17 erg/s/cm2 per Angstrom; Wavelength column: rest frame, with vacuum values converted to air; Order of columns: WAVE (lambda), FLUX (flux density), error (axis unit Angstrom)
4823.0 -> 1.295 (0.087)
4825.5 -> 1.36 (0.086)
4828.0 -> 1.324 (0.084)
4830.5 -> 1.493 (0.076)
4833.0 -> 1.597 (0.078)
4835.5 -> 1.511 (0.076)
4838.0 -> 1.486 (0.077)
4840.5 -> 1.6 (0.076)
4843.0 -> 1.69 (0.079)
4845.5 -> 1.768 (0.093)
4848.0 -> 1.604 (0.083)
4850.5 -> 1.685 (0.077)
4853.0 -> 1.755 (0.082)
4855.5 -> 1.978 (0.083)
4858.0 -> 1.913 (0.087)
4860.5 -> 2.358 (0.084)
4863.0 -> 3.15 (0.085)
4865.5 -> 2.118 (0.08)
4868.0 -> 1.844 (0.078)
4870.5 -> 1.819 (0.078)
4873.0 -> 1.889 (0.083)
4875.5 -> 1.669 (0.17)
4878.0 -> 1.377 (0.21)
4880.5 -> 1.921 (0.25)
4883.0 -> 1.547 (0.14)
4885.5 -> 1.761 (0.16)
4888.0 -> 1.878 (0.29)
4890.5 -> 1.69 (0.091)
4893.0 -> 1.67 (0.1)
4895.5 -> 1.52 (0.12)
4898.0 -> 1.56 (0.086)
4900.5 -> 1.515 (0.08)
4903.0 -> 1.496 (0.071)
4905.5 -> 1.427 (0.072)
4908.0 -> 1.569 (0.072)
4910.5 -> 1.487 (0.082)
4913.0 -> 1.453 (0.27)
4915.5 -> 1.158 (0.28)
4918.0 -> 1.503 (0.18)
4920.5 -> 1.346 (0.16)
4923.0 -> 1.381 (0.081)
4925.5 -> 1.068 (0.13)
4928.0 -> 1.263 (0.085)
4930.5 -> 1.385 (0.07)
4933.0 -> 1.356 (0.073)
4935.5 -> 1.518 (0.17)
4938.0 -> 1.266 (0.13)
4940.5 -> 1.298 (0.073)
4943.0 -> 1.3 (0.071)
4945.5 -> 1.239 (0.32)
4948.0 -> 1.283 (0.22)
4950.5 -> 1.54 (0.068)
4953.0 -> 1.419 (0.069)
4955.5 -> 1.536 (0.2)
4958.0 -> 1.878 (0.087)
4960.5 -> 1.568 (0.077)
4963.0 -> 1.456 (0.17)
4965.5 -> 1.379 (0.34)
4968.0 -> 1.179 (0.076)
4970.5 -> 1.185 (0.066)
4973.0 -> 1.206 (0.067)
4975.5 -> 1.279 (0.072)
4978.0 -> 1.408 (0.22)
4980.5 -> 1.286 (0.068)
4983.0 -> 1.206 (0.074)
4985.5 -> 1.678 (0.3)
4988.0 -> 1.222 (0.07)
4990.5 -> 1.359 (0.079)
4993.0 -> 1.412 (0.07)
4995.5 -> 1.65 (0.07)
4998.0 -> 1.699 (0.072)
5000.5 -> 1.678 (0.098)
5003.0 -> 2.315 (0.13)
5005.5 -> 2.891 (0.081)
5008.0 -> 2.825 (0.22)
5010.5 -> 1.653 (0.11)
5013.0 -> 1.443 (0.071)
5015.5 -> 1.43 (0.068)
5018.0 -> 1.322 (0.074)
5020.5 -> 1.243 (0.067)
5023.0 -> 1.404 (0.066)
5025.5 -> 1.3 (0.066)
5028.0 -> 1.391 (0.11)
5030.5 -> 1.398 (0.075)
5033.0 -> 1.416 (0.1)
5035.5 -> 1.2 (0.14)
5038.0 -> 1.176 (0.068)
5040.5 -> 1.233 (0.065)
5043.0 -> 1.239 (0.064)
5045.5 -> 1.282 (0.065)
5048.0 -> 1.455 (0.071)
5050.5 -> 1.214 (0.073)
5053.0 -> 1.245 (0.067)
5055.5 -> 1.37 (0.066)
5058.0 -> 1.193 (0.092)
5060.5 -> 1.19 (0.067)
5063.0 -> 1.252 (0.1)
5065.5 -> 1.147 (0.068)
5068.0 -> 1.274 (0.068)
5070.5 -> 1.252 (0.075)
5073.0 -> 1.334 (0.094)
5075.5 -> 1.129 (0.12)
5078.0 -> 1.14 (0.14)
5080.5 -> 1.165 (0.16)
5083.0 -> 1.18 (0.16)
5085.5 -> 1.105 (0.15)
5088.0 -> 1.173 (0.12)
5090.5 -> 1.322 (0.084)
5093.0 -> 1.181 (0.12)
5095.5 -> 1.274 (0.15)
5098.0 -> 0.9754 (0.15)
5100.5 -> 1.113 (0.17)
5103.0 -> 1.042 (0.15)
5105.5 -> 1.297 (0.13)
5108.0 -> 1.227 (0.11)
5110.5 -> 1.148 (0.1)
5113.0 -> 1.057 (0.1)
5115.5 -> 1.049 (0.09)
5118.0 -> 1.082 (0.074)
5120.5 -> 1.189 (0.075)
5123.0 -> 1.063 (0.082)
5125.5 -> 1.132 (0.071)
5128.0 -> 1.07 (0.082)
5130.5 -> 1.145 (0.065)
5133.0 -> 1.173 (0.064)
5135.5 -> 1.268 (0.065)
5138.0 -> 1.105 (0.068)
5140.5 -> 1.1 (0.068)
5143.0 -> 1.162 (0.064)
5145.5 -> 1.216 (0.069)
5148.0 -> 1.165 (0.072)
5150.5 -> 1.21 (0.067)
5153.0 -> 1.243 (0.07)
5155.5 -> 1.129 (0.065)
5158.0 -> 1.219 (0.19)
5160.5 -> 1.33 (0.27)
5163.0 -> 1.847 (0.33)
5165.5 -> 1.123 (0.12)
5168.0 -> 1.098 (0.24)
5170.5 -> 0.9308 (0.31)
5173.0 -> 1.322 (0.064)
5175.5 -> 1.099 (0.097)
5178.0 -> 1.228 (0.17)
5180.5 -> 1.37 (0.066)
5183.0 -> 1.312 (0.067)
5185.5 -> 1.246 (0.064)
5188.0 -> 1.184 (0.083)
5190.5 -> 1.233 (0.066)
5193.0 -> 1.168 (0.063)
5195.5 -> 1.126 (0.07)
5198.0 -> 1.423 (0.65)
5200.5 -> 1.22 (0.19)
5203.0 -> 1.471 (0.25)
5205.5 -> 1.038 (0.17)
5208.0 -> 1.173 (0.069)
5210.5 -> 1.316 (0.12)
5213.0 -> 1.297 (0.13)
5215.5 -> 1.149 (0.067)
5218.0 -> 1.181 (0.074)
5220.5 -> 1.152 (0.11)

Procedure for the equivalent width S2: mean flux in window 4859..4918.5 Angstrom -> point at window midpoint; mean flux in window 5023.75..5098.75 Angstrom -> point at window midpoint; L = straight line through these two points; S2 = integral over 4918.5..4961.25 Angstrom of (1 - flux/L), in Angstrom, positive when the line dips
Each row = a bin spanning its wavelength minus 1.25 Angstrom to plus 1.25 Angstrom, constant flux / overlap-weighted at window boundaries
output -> 5.1 Angstrom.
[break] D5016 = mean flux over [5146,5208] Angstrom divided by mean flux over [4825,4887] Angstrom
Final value 0.70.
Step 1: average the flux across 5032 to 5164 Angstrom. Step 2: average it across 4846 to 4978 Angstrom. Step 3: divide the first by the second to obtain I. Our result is 0.77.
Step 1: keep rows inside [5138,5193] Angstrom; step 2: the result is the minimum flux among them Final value 0.9308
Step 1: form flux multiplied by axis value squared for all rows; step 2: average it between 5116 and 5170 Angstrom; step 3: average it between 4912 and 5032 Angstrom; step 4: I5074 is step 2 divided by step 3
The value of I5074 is 0.9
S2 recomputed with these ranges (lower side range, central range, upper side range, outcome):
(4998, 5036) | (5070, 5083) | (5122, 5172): 2.3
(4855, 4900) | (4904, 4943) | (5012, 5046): 7.7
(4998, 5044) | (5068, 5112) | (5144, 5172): 7.1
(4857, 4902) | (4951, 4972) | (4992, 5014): 5.2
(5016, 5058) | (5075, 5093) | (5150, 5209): 1.5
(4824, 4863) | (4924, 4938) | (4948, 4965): 2.3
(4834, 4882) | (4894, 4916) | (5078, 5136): 3.0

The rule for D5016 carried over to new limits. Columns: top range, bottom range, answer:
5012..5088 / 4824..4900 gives 0.73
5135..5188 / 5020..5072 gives 0.96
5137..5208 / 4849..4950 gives 0.76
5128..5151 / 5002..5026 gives 0.65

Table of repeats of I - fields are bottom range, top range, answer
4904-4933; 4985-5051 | 1.13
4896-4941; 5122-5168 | 0.86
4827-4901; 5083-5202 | 0.68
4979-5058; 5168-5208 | 0.81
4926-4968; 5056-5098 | 0.86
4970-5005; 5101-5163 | 0.78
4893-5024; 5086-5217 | 0.81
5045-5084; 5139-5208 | 0.99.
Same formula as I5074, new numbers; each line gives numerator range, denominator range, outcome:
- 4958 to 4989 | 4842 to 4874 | 0.72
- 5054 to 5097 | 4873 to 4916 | 0.82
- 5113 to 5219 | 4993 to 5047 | 0.81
